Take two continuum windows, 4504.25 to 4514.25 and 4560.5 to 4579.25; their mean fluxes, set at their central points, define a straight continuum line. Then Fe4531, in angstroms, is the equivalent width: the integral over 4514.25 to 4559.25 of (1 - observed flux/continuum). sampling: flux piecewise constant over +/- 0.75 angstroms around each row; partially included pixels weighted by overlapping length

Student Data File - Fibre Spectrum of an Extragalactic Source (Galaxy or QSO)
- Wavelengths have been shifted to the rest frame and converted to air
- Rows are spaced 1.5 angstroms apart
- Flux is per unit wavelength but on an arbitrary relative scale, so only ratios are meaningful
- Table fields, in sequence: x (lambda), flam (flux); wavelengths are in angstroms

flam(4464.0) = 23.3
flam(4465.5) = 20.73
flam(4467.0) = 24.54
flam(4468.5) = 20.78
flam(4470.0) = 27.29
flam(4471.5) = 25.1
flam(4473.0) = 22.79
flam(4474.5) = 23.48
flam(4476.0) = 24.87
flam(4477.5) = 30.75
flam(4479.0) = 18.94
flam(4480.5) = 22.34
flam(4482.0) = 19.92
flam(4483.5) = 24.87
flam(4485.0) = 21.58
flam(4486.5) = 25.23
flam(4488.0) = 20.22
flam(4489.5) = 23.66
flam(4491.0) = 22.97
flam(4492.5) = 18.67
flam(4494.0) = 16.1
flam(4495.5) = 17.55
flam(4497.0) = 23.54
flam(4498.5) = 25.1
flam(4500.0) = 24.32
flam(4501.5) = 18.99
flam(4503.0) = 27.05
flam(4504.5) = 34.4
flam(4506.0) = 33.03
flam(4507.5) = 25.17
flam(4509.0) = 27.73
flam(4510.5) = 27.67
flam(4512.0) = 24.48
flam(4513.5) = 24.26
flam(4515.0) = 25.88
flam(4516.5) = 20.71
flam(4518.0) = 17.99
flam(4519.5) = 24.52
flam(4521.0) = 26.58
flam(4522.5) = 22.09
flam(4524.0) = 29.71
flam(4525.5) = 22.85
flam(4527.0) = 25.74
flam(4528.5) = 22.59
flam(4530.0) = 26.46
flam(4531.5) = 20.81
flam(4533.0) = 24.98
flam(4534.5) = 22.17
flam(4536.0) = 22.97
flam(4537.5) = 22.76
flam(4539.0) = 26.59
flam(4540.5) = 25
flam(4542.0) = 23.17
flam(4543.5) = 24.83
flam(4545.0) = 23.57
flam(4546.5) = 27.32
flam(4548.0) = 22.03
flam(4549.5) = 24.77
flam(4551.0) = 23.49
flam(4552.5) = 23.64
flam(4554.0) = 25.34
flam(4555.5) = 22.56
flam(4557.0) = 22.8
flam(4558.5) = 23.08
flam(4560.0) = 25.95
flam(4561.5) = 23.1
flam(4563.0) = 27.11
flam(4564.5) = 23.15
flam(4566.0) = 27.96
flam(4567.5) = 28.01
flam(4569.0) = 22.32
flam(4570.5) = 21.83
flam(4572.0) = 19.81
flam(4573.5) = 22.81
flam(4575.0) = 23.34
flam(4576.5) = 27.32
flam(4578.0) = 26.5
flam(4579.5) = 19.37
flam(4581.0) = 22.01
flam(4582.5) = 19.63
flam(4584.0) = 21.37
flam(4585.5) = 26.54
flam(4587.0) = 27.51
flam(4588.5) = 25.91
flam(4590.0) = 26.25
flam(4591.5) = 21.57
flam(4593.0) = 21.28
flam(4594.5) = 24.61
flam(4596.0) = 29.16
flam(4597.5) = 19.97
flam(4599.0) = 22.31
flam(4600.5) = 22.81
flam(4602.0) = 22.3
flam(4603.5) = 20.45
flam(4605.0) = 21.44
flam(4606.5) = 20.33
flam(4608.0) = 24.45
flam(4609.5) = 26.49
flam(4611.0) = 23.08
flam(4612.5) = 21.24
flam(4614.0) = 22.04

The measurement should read 3.9 angstroms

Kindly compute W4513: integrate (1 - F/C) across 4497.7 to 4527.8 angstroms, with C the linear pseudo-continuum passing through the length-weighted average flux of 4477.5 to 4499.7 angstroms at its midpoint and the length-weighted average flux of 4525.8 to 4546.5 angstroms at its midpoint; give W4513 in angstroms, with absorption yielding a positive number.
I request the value -3.2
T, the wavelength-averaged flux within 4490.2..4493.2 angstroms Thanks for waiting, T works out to 20.9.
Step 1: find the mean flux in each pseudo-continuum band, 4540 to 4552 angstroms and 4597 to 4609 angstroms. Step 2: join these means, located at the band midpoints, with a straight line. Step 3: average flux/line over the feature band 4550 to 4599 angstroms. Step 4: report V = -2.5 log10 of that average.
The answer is -0.04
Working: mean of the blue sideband 24.2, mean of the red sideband 21.9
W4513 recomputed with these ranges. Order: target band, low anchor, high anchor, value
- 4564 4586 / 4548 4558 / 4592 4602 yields 0.0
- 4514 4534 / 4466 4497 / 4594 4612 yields -1.0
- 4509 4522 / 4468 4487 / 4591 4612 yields -0.4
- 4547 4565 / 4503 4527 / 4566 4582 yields 0.2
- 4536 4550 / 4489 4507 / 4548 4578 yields -0.2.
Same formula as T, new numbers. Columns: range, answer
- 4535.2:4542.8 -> 24.1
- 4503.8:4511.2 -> 29.6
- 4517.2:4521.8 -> 23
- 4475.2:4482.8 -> 23.4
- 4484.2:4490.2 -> 22.7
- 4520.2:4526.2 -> 25.3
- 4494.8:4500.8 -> 22.6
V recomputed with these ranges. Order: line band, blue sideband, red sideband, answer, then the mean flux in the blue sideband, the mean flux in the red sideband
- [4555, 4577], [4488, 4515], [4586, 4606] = -0.01 mag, 24.3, 23.5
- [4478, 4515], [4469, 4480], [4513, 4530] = 0.03 mag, 24.6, 24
